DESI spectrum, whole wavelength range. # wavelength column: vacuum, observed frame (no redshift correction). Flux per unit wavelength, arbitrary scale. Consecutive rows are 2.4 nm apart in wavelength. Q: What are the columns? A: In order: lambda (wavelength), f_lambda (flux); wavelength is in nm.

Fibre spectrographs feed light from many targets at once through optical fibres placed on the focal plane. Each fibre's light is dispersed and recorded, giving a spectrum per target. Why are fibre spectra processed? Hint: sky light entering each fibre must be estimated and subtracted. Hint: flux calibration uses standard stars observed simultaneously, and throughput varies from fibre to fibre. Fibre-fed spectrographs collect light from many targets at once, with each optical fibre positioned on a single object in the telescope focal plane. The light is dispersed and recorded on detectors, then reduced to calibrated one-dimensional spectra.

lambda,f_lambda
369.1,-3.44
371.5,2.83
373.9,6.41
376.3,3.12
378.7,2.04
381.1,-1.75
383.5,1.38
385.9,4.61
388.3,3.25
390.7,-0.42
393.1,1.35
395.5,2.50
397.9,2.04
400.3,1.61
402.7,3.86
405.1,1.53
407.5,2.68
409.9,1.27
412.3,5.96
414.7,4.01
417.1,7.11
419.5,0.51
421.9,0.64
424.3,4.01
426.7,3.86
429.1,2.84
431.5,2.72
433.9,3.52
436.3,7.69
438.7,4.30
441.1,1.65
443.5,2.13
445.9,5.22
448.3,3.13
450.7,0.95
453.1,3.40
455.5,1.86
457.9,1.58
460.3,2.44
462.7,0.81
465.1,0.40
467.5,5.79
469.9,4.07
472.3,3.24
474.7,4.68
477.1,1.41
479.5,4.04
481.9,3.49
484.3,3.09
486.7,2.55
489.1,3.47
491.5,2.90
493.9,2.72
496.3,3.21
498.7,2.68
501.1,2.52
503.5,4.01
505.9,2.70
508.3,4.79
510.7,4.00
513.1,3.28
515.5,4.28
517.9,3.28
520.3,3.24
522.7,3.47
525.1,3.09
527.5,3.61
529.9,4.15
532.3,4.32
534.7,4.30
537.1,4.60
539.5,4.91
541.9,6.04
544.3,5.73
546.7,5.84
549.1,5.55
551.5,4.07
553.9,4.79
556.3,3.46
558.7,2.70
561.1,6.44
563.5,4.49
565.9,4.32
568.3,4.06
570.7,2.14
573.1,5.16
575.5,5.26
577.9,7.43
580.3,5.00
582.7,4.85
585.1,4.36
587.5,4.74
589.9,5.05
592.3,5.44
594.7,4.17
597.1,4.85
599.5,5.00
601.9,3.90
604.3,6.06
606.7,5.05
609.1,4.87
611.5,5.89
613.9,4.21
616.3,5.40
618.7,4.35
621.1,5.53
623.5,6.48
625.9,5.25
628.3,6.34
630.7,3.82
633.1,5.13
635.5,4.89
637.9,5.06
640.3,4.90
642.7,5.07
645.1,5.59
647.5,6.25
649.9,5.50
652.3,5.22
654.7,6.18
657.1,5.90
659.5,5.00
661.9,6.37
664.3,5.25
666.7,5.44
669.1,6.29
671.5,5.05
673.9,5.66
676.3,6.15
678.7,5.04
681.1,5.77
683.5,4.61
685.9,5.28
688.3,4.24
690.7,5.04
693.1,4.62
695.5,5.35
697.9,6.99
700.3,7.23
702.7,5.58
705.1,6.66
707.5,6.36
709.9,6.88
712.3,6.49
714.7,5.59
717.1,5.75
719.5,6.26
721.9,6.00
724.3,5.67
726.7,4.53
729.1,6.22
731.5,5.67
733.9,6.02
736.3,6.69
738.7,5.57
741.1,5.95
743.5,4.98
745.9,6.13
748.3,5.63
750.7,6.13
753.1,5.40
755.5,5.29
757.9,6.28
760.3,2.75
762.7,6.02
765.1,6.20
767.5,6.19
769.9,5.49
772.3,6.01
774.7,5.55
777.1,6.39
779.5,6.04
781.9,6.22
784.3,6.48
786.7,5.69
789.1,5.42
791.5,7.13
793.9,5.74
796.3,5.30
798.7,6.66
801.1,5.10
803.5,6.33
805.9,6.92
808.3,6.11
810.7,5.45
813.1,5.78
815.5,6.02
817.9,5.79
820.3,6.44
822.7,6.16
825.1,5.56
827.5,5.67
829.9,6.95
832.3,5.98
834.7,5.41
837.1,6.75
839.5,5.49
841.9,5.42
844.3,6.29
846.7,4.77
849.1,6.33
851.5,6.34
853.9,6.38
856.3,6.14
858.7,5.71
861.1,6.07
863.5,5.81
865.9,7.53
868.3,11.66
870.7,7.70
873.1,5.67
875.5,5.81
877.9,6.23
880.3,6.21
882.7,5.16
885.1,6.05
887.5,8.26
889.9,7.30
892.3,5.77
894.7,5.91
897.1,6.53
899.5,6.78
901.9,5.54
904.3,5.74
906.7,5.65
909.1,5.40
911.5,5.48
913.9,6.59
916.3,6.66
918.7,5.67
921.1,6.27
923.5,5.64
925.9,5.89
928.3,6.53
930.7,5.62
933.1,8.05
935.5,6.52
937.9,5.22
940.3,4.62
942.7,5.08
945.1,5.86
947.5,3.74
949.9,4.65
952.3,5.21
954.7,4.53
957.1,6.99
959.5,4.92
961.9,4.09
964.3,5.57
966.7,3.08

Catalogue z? 0.321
